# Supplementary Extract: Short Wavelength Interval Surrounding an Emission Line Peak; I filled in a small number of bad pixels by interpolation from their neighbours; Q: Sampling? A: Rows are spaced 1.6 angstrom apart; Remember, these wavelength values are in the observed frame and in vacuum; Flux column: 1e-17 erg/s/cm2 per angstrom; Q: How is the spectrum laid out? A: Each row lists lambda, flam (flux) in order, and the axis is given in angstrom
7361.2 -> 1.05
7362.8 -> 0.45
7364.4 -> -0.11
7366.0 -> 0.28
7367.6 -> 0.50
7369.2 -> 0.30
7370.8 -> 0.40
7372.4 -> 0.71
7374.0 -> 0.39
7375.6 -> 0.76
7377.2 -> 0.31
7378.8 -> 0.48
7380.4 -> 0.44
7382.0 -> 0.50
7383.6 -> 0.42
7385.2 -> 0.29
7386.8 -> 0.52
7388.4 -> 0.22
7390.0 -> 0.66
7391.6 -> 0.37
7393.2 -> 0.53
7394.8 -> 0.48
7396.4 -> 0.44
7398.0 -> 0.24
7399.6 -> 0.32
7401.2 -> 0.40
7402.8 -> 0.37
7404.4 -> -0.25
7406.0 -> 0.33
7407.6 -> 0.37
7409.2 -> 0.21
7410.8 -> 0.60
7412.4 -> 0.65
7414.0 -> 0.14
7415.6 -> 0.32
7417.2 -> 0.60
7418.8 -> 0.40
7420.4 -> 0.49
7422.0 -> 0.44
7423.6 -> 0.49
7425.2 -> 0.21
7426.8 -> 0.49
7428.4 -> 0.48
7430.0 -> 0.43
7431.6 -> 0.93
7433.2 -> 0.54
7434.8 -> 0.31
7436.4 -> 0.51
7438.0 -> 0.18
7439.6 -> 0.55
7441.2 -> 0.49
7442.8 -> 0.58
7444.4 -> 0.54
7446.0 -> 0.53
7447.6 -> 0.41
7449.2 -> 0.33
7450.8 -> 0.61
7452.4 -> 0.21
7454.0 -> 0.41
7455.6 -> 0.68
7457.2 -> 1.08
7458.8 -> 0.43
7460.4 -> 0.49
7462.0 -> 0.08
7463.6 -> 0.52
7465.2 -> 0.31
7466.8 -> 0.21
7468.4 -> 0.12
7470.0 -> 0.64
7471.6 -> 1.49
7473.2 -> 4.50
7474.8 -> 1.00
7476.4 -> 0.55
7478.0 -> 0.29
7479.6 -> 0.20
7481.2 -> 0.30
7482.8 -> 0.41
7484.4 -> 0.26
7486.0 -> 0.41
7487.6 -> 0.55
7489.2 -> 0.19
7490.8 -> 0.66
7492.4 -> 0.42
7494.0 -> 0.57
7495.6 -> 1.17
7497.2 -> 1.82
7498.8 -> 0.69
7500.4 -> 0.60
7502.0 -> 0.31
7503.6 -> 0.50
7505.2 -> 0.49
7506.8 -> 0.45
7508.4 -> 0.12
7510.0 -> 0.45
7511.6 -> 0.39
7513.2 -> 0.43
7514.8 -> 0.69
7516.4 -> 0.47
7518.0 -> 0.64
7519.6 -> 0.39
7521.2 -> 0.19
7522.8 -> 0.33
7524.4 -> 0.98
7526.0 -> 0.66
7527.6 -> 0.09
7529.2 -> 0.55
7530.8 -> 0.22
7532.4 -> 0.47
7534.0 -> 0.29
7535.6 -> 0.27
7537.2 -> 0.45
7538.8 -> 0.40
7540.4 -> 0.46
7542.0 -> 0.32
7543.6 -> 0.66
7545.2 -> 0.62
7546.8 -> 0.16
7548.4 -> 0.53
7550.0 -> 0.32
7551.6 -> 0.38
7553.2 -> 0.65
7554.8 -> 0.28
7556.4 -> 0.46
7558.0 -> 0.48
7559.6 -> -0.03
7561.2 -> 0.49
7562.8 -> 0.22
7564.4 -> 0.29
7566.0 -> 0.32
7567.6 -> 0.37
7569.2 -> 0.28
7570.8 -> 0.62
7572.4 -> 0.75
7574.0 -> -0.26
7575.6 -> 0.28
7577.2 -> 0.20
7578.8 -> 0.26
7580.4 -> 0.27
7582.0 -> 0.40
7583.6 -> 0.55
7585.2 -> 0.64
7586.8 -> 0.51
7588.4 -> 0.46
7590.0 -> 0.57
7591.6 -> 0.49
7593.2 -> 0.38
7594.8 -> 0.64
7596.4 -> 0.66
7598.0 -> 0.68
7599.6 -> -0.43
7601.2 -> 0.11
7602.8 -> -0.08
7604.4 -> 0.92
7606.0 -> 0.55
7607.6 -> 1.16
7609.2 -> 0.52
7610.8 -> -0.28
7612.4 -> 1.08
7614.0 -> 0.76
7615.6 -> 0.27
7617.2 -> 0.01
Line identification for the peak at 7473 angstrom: H-alpha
